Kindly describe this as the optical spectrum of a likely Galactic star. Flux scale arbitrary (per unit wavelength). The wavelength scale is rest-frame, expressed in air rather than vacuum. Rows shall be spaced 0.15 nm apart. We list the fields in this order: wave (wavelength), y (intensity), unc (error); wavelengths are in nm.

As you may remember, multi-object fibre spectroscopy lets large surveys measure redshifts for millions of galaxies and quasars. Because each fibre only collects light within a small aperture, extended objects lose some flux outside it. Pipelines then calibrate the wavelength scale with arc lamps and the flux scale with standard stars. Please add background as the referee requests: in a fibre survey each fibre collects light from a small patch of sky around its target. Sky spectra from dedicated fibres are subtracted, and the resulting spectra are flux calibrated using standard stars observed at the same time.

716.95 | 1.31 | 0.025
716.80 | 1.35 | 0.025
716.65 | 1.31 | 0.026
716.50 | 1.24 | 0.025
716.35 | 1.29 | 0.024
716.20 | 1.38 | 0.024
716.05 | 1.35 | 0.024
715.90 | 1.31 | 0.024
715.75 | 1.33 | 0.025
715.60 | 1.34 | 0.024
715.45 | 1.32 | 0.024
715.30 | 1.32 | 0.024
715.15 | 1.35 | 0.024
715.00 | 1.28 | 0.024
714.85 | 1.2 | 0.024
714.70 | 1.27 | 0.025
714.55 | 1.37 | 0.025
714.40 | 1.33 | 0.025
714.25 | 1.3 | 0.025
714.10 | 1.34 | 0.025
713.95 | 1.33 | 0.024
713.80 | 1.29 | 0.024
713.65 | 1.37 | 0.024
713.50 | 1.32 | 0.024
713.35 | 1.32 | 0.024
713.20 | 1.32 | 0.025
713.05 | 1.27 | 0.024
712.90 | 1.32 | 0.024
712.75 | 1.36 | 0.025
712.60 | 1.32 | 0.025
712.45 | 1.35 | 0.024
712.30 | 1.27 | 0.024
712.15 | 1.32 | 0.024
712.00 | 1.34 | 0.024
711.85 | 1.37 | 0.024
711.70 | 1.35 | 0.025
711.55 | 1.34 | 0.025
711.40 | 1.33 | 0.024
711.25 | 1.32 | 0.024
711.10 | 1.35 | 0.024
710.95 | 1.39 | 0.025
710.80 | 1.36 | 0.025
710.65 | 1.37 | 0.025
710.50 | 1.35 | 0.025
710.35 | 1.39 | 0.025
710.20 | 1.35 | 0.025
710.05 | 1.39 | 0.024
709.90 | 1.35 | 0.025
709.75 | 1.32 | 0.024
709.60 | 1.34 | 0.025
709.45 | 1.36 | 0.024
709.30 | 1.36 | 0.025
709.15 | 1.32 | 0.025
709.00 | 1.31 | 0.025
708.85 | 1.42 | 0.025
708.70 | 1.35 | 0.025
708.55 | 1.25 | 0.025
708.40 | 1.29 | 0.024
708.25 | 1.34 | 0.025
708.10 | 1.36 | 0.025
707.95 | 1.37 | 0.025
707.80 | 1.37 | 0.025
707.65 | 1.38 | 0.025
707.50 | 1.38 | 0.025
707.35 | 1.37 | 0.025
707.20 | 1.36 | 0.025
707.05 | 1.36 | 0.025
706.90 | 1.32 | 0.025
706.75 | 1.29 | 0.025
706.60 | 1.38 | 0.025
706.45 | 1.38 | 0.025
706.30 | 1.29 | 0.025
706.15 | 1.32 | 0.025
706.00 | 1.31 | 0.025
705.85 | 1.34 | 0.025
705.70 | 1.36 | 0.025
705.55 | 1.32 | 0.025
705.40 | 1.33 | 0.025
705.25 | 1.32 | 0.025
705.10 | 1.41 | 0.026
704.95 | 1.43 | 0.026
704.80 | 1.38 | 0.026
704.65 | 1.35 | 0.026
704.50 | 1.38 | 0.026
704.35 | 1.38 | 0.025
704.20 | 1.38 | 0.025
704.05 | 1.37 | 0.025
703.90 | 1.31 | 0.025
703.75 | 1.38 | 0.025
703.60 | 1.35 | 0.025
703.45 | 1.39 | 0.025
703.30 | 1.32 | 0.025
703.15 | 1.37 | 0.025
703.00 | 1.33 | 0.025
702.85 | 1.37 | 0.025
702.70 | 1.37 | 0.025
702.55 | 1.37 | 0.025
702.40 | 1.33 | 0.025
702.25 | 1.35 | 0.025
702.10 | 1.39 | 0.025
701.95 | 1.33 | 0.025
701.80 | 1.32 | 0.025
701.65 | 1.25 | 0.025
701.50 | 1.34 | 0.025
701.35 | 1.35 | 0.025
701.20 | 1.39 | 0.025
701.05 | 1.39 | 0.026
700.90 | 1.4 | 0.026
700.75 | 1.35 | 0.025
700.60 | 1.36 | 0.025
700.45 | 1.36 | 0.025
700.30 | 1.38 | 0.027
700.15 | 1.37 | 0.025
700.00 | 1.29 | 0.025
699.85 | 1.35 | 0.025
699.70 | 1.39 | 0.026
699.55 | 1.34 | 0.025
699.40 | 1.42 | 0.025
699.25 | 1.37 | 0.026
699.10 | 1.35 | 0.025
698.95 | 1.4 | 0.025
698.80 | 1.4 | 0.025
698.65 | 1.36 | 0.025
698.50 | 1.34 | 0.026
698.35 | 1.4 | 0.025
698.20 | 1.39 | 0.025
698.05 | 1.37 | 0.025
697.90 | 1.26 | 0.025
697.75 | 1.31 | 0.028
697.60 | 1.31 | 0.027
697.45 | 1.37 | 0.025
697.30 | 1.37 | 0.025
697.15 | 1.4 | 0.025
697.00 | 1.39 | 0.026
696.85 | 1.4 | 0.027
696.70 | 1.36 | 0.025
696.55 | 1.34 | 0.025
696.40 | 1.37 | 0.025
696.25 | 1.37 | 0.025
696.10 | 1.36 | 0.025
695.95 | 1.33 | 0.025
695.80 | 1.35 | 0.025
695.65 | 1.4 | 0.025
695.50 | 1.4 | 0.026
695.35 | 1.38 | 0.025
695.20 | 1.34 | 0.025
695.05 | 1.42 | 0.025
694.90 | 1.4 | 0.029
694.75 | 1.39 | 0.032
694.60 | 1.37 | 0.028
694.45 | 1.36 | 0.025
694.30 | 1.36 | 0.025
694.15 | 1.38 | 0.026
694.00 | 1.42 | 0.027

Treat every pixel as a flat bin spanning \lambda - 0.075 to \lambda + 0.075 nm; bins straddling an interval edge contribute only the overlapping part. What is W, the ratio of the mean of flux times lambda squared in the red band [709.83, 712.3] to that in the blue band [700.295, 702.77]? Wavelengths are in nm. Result 1.0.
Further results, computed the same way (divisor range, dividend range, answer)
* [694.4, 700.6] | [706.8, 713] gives 1.02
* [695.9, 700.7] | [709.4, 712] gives 1.03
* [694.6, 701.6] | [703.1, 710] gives 1.01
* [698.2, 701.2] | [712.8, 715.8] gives 1.00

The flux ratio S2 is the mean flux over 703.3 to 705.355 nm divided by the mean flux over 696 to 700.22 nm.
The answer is 1.00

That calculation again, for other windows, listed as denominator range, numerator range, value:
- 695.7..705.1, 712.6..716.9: 0.97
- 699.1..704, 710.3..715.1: 0.98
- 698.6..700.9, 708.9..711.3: 0.99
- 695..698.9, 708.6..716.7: 0.98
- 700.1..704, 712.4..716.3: 0.98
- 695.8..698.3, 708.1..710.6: 0.99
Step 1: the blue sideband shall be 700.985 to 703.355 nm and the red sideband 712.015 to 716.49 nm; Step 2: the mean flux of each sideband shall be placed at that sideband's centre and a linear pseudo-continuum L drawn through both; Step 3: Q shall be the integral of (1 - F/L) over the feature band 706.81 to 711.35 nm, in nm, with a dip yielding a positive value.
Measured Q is -0.07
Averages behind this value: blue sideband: 1.35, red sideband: 1.32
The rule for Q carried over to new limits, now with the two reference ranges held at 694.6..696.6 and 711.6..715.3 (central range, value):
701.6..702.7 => 0.012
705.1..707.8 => -0.008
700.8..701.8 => 0.004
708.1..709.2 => 0.005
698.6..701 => -0.014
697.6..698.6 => 0.017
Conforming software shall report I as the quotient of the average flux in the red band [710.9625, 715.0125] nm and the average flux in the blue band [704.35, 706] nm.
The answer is 1.0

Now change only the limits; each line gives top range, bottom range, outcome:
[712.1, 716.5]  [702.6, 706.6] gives 0.97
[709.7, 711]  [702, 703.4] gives 1.01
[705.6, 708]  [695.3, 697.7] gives 0.99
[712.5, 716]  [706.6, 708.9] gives 0.98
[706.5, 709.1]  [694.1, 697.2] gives 0.98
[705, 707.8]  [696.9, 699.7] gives 0.99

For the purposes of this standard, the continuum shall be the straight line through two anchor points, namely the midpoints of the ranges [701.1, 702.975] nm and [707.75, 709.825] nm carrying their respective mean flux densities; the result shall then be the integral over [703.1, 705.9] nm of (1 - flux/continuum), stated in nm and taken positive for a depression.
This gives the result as -0.04 nm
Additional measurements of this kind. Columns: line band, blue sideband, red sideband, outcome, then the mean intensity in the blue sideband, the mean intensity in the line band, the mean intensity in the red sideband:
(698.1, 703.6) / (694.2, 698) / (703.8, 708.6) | -0.01 nm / 1.36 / 1.36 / 1.35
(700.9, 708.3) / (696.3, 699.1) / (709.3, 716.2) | -0.03 nm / 1.36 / 1.35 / 1.33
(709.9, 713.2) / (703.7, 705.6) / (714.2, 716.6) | -0.03 nm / 1.37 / 1.34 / 1.31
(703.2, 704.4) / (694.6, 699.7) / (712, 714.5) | -0.01 nm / 1.37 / 1.36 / 1.32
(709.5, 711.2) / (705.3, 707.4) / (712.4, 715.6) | -0.04 nm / 1.34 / 1.36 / 1.32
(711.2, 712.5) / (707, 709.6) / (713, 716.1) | 0.00 nm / 1.35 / 1.33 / 1.32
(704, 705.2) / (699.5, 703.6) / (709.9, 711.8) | -0.03 nm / 1.35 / 1.38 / 1.36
